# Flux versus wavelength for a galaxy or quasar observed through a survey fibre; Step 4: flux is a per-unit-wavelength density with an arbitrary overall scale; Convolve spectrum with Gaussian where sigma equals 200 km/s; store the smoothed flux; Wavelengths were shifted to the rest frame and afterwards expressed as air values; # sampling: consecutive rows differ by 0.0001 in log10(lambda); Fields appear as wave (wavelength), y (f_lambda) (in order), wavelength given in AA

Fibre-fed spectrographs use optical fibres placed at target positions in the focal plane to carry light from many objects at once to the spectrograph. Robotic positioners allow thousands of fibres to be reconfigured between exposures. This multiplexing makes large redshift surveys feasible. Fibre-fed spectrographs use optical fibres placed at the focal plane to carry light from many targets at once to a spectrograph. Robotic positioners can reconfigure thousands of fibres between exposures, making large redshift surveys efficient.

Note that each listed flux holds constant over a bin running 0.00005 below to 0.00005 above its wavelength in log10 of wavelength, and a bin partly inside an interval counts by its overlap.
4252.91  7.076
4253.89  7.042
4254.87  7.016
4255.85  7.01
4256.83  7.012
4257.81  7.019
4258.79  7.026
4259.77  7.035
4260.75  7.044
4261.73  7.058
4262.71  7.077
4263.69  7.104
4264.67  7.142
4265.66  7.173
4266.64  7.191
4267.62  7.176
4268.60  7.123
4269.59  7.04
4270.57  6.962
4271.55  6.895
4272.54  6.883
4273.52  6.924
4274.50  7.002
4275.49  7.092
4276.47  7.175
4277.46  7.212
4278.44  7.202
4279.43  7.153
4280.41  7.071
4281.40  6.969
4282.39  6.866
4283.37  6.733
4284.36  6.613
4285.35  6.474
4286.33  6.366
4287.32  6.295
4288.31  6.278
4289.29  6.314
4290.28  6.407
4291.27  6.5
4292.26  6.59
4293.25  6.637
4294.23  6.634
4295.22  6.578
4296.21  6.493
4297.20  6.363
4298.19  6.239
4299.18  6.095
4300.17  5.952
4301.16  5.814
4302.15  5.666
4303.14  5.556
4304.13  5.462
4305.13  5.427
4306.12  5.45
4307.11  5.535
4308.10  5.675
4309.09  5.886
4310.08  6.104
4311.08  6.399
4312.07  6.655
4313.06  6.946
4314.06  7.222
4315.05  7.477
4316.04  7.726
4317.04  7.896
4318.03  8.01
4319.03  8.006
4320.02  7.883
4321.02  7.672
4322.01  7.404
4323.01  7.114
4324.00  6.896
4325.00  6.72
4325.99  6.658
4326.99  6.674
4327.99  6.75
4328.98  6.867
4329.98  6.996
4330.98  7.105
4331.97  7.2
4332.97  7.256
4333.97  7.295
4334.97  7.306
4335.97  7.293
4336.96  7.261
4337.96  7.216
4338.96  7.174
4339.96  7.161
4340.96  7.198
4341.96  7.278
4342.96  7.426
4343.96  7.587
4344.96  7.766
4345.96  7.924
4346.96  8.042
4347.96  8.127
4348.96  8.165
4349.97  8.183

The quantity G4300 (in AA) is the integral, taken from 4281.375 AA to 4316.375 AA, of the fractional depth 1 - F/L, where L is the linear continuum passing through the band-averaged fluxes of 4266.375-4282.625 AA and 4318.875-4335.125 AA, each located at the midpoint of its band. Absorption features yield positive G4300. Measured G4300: 3.8 AA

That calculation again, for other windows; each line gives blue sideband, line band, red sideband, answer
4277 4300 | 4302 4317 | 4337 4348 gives 1.5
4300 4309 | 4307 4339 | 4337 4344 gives -3.0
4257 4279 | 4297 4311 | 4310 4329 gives 2.6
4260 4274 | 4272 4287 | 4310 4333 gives 0.4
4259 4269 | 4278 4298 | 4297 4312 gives -0.8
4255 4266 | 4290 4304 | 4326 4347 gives 1.8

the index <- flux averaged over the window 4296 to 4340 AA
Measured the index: 6.75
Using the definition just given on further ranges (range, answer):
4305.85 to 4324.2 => 6.97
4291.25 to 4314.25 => 6.14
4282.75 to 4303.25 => 6.33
